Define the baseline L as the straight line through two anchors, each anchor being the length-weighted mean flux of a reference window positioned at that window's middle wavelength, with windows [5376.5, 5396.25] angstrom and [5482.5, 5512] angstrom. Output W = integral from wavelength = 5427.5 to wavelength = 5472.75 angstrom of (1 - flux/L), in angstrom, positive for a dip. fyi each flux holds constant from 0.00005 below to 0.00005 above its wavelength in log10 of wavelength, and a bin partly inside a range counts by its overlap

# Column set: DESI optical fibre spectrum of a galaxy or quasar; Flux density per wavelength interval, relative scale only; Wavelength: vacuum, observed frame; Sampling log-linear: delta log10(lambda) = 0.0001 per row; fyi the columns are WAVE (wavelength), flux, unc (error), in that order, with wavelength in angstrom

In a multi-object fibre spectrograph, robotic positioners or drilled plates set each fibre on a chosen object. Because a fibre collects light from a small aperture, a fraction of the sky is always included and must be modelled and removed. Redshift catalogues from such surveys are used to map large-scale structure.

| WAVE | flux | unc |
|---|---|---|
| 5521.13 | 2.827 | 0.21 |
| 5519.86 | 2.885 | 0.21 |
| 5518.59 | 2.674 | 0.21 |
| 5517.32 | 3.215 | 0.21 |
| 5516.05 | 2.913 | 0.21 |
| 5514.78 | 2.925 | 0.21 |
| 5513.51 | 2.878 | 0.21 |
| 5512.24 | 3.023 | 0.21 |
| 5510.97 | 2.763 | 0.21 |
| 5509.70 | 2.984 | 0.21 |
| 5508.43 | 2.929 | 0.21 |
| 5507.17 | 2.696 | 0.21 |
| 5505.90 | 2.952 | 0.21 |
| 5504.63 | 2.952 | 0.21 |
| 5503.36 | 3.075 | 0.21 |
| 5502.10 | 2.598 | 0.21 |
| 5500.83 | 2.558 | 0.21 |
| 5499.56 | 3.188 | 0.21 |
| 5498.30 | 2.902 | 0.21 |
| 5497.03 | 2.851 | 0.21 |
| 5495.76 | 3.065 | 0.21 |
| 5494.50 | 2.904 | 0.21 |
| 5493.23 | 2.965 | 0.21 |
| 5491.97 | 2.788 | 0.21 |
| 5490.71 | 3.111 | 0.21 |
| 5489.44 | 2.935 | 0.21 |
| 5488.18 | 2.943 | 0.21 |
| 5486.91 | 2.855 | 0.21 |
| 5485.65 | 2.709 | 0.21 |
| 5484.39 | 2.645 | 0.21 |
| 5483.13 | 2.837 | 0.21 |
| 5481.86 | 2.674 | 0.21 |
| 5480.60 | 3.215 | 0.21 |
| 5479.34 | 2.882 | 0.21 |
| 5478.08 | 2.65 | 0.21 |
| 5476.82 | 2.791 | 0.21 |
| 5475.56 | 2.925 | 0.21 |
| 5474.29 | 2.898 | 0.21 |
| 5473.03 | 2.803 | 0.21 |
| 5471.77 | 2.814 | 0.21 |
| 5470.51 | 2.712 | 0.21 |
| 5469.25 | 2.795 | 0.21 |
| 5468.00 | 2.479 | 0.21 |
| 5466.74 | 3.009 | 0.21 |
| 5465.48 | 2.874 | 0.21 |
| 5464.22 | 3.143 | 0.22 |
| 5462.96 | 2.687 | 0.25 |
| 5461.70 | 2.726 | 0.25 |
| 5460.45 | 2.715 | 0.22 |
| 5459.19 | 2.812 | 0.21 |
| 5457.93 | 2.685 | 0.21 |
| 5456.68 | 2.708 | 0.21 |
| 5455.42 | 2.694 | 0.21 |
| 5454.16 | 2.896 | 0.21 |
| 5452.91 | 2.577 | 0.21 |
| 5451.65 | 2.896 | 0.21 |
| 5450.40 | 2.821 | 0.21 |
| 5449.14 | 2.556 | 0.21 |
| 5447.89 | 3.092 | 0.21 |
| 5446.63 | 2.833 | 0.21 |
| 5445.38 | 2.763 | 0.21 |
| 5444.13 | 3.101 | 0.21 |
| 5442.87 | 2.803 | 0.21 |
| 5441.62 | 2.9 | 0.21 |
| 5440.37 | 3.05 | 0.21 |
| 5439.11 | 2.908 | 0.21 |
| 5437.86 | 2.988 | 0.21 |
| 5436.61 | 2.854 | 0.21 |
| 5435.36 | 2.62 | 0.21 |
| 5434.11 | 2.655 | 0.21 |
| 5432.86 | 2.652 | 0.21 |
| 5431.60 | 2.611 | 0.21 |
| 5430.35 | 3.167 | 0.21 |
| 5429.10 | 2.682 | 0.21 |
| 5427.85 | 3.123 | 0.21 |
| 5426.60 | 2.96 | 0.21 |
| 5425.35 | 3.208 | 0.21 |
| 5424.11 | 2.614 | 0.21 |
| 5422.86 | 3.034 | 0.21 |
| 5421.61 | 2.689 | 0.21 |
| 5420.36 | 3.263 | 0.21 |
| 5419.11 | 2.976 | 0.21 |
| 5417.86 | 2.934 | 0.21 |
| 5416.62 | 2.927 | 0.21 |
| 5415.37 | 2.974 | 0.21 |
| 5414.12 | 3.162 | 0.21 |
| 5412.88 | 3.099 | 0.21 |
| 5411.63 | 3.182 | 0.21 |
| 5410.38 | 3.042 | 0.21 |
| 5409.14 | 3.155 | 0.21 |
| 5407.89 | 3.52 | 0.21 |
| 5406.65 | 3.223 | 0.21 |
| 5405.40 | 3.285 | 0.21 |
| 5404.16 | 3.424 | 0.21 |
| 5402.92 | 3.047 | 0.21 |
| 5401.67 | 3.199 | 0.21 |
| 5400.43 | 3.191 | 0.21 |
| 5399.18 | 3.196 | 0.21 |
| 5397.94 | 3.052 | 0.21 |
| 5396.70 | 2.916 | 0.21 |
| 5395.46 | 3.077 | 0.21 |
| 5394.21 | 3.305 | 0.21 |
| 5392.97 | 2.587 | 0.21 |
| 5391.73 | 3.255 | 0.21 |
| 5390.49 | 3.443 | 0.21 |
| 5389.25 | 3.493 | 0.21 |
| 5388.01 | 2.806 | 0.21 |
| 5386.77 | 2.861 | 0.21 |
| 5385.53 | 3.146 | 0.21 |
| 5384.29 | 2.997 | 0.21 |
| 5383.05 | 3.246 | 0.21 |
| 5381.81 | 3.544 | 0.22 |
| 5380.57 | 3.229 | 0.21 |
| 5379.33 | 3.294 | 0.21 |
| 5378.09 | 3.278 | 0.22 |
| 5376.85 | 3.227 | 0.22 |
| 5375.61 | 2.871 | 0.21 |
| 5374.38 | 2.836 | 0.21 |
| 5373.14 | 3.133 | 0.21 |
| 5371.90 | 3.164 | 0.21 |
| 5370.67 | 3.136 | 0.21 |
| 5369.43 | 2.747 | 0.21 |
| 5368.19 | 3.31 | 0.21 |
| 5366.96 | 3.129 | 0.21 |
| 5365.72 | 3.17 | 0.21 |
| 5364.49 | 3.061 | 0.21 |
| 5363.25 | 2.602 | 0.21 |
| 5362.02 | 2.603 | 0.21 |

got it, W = 2.9 angstrom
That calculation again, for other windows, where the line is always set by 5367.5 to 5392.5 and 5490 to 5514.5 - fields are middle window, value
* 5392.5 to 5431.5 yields 0.2 angstrom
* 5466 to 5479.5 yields 0.8 angstrom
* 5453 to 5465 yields 0.9 angstrom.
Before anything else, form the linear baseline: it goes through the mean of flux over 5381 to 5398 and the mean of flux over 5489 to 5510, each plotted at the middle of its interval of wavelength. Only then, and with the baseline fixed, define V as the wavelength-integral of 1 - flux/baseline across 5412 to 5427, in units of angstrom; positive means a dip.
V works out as 0.4 angstrom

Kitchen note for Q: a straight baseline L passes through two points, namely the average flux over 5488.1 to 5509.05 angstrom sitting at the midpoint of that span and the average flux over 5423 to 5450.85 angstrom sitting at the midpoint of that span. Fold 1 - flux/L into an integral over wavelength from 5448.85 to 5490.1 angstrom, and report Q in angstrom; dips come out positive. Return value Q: 1.2 angstrom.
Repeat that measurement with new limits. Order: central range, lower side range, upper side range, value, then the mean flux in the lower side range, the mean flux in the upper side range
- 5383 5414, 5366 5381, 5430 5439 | -1.78 angstrom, 3.11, 2.79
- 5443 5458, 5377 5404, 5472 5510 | 0.91 angstrom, 3.16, 2.87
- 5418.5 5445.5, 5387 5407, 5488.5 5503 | 1.48 angstrom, 3.15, 2.9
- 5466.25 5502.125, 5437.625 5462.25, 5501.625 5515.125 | 0.20 angstrom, 2.82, 2.89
